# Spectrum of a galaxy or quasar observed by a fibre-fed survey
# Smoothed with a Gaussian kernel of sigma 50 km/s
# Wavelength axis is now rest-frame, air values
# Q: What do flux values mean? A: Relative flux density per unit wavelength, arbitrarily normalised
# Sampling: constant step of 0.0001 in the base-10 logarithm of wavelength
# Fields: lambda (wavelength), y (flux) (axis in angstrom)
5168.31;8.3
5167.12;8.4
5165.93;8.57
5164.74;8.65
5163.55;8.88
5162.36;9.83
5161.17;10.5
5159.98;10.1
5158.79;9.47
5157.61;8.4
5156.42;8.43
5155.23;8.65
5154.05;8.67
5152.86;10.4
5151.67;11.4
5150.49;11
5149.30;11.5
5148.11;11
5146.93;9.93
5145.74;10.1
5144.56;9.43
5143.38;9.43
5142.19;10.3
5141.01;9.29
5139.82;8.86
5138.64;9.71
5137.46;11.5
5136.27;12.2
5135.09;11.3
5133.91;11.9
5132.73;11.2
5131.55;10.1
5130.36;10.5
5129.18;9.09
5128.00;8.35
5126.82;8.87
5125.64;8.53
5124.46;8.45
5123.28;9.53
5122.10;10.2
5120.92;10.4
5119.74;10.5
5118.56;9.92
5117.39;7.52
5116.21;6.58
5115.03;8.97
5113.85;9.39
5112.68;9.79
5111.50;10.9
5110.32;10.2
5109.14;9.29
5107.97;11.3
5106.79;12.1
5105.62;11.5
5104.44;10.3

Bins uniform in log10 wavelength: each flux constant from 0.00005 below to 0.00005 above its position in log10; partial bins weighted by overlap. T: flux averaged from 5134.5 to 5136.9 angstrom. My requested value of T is 11.7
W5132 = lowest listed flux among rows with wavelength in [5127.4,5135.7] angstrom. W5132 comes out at 8.35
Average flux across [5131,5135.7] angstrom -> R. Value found 11.2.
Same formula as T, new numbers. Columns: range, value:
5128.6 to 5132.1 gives 9.88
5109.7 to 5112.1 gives 10.5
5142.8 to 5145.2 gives 9.48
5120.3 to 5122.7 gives 10.3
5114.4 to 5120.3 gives 8.7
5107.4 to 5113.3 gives 10.3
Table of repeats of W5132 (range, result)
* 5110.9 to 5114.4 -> 9.39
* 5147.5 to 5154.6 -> 8.67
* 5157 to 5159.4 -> 8.4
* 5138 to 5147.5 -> 8.86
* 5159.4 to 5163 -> 9.83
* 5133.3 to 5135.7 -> 11.3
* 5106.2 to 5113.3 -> 9.29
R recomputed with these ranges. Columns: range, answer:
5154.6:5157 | 8.56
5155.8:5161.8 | 9.38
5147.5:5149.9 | 11.2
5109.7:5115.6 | 9.84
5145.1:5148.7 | 10.3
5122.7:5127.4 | 8.84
